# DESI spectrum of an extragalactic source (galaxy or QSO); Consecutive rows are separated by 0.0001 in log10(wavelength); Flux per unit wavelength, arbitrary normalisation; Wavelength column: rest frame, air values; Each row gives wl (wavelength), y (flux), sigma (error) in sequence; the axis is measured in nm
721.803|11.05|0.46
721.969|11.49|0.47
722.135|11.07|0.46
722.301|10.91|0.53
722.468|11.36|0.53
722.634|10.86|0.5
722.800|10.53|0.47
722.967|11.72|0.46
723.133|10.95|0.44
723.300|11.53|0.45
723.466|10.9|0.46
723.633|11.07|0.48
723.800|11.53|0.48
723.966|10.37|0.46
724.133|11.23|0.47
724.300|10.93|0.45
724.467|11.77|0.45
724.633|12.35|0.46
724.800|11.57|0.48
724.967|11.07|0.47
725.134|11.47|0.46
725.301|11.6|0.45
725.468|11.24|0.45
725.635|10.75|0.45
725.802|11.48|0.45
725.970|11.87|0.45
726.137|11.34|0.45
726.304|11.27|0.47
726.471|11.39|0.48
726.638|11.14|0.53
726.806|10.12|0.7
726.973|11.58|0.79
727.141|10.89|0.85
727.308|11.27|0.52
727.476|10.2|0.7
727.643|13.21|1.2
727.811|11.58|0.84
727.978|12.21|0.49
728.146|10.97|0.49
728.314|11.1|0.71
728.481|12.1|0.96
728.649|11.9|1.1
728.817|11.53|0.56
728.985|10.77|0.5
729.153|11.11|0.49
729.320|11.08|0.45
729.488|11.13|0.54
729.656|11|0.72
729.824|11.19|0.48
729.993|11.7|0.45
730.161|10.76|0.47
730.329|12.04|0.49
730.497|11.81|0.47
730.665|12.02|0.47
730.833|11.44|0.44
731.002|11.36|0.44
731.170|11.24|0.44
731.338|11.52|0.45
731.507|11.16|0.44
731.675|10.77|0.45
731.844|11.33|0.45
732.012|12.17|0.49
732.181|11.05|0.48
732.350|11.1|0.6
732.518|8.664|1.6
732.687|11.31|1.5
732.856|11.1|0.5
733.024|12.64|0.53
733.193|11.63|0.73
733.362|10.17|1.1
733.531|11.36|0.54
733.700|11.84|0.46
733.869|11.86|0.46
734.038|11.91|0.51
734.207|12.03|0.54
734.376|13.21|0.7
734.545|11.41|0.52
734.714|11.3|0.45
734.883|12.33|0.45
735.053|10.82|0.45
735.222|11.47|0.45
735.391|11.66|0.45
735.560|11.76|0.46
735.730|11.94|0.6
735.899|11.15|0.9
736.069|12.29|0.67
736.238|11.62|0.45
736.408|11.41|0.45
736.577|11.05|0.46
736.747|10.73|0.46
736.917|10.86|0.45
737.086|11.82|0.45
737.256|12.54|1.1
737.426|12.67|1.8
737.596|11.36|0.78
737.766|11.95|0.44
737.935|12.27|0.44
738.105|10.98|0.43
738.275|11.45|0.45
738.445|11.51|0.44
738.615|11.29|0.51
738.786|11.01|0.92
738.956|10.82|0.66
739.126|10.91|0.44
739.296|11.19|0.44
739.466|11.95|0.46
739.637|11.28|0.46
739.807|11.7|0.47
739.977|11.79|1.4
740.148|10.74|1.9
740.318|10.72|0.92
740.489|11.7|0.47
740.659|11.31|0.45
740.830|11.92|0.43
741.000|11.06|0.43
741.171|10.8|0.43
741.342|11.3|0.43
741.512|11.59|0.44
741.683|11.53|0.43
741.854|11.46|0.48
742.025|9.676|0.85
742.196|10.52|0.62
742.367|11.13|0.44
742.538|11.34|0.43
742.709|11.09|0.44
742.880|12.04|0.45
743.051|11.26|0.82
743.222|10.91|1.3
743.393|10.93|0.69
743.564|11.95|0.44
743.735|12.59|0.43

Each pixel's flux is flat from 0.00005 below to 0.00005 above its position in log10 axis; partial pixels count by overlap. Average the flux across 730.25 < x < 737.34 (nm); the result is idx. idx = 11.5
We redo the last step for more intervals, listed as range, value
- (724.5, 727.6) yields 11.3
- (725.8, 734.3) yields 11.4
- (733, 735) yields 11.8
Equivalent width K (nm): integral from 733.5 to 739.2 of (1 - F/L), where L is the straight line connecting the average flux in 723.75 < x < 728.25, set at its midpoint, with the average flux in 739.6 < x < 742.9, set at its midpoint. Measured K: -0.18 nm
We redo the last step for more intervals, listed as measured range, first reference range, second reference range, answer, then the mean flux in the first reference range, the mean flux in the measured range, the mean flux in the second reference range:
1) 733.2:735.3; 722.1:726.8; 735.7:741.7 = -0.05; 11.2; 11.6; 11.4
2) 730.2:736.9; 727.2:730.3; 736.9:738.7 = 0.06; 11.4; 11.5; 11.7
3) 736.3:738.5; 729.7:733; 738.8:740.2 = -0.06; 11.3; 11.6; 11.3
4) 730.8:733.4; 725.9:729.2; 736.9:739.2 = 0.06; 11.4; 11.2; 11.6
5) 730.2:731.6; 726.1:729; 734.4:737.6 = -0.01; 11.4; 11.5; 11.6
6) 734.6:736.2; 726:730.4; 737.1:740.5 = -0.03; 11.3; 11.6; 11.5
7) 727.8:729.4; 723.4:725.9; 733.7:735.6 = 0.01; 11.3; 11.4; 11.8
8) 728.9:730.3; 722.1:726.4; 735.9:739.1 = 0.03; 11.3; 11.1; 11.5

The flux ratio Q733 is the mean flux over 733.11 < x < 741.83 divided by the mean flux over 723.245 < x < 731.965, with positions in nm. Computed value 1.01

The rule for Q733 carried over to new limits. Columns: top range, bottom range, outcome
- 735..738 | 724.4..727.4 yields 1.03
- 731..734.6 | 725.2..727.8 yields 1.01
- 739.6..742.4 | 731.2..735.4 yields 0.98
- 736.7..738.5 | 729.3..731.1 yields 1.02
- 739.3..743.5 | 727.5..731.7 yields 0.98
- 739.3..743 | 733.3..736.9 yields 0.97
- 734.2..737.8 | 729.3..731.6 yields 1.03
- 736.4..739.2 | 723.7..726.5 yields 1.01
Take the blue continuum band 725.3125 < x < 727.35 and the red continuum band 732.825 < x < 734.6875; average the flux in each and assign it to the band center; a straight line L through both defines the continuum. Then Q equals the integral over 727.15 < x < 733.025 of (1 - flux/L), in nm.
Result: 0.07 nm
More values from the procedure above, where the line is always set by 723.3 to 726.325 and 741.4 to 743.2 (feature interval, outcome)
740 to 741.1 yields -0.01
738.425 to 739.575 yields 0.00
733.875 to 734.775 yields -0.06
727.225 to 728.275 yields -0.02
